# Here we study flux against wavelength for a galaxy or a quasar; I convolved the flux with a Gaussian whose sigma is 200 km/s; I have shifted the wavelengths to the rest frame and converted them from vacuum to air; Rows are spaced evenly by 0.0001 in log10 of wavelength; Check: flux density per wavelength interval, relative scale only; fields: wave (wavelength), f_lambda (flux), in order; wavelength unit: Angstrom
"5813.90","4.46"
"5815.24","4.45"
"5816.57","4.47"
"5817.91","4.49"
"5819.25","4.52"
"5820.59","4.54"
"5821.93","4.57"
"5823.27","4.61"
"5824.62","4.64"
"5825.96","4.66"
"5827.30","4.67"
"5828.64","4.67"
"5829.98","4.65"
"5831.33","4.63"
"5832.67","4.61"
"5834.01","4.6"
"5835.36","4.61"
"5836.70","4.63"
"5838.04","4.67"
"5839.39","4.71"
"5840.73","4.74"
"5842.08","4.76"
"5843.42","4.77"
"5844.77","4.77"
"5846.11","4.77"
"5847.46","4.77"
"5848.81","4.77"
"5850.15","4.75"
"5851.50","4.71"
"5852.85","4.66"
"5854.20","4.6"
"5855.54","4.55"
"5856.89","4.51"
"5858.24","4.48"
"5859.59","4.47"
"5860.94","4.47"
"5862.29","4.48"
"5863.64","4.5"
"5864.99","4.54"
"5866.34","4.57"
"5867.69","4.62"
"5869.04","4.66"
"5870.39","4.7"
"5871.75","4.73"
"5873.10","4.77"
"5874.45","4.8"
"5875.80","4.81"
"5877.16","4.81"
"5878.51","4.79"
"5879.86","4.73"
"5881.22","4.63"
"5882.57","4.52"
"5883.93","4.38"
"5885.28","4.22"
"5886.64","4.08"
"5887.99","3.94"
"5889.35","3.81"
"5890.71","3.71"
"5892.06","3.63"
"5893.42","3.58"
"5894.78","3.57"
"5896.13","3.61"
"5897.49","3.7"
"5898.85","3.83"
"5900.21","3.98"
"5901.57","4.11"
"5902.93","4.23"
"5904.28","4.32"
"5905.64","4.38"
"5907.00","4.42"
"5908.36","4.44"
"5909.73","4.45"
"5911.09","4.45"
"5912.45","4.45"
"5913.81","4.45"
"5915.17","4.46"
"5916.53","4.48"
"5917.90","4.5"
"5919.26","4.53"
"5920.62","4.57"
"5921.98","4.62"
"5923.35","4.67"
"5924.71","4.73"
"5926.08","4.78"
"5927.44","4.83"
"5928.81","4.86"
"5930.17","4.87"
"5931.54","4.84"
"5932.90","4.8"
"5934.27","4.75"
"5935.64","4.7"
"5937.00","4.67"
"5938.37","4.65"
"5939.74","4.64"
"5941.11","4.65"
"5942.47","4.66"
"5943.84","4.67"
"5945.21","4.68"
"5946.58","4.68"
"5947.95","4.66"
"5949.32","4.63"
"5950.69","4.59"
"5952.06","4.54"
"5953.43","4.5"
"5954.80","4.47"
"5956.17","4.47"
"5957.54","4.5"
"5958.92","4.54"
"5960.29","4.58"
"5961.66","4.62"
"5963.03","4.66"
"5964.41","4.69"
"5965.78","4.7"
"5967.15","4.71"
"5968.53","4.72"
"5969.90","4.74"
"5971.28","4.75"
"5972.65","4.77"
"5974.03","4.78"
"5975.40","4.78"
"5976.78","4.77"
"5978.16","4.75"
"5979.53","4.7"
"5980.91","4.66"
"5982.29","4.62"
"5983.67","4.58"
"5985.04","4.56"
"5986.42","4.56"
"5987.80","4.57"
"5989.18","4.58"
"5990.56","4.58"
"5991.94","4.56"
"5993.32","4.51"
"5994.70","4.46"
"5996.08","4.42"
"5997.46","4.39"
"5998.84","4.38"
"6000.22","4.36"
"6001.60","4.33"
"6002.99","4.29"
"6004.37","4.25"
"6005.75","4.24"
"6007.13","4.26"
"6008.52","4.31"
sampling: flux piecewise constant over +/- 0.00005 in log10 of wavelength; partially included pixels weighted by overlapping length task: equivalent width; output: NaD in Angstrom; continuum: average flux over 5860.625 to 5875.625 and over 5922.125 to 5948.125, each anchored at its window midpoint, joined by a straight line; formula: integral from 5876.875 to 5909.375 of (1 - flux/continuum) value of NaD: 3.7 Angstrom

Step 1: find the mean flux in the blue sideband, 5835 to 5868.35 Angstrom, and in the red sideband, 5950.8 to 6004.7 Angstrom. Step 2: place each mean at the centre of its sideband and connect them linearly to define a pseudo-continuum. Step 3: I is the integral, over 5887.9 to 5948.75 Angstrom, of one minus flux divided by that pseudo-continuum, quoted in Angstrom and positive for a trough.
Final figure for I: 2.61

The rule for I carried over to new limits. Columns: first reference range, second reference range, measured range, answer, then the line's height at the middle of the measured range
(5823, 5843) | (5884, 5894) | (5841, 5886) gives -4.31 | 4.24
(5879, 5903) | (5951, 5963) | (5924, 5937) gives -1.39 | 4.33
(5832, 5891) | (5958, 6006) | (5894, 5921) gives 1.99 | 4.58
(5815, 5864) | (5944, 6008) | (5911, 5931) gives -0.15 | 4.59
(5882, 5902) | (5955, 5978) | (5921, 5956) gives -2.42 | 4.38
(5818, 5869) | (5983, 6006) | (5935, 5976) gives -1.35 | 4.5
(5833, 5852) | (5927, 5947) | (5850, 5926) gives 5.24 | 4.72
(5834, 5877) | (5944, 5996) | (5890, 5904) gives 2.52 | 4.65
